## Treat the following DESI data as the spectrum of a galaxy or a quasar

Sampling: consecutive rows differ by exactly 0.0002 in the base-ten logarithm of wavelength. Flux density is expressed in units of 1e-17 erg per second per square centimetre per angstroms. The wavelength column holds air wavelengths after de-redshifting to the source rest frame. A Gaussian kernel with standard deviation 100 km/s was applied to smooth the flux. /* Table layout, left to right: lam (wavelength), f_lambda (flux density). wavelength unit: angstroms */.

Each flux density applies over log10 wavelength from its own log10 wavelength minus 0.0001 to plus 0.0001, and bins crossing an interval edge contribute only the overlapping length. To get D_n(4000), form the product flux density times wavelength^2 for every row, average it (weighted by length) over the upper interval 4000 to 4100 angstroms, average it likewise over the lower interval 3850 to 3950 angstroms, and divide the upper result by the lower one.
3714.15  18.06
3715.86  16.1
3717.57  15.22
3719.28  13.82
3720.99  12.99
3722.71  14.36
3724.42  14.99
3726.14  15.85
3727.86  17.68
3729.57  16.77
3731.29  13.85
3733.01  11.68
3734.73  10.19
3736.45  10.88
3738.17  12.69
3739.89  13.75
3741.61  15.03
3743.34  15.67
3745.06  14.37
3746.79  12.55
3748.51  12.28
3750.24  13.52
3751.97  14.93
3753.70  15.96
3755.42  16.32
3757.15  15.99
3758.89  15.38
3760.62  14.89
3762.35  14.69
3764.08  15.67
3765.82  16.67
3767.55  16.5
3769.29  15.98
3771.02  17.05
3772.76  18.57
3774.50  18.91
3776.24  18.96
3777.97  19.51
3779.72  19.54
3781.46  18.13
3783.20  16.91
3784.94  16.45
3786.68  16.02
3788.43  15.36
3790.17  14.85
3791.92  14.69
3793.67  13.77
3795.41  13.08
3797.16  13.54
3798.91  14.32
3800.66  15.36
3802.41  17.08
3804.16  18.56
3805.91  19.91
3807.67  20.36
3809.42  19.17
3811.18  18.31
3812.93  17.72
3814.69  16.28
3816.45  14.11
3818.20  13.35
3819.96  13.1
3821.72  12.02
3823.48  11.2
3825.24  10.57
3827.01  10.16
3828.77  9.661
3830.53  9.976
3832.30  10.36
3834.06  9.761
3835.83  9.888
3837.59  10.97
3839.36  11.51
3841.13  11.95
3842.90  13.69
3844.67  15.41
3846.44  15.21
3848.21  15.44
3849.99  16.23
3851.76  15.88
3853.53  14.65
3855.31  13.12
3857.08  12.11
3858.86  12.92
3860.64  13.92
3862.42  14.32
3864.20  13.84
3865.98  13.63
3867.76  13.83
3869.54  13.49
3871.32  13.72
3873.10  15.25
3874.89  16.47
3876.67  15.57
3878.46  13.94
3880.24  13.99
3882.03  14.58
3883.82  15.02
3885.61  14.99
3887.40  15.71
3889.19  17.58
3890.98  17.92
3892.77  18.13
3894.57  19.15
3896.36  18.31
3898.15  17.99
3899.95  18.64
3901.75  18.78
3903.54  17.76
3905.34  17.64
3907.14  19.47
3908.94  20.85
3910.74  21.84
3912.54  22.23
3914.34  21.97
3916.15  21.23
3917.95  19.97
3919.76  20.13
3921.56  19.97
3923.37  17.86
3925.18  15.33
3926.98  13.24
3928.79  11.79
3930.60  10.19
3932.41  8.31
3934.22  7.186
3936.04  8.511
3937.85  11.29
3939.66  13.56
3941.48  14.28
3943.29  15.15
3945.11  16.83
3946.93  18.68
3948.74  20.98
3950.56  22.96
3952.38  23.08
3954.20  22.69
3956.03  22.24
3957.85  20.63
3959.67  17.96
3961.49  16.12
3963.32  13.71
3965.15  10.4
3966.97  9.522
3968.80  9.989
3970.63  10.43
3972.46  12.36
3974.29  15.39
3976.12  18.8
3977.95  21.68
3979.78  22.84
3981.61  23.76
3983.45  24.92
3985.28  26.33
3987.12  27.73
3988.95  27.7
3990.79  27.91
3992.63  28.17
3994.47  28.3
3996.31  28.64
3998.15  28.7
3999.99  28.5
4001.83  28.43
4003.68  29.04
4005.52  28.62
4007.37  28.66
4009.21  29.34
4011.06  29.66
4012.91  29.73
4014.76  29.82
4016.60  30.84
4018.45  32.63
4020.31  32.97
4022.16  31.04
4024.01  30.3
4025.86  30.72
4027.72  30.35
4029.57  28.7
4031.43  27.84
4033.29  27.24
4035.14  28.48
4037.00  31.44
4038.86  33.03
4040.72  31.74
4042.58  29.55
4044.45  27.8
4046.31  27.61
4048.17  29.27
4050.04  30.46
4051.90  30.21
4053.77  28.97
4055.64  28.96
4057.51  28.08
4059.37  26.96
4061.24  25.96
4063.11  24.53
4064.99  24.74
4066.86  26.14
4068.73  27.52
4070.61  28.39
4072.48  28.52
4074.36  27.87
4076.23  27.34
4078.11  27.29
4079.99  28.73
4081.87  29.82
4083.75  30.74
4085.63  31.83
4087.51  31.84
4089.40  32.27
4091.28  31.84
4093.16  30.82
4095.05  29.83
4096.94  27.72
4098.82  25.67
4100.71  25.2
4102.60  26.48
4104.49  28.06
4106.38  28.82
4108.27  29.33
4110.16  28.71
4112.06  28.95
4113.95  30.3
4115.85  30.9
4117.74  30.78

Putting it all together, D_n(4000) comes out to 1.98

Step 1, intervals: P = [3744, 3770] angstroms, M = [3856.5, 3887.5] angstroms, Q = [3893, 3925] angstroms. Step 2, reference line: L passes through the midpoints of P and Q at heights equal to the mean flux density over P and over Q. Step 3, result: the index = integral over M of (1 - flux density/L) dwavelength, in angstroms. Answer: 7.0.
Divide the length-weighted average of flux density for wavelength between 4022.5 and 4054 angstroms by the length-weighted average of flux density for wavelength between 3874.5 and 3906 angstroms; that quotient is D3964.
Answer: 1.77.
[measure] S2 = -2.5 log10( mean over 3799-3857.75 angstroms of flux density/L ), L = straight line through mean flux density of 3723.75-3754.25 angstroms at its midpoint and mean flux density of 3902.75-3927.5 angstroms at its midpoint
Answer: 0.19 mag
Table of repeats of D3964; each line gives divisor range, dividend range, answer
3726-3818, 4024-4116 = 1.83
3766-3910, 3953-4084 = 1.70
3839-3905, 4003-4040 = 1.96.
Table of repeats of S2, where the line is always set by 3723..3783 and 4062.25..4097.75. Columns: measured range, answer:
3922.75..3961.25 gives 0.42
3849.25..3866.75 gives 0.37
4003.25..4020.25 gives -0.15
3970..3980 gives 0.42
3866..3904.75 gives 0.28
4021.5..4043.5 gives -0.12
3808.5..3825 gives 0.21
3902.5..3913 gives 0.10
